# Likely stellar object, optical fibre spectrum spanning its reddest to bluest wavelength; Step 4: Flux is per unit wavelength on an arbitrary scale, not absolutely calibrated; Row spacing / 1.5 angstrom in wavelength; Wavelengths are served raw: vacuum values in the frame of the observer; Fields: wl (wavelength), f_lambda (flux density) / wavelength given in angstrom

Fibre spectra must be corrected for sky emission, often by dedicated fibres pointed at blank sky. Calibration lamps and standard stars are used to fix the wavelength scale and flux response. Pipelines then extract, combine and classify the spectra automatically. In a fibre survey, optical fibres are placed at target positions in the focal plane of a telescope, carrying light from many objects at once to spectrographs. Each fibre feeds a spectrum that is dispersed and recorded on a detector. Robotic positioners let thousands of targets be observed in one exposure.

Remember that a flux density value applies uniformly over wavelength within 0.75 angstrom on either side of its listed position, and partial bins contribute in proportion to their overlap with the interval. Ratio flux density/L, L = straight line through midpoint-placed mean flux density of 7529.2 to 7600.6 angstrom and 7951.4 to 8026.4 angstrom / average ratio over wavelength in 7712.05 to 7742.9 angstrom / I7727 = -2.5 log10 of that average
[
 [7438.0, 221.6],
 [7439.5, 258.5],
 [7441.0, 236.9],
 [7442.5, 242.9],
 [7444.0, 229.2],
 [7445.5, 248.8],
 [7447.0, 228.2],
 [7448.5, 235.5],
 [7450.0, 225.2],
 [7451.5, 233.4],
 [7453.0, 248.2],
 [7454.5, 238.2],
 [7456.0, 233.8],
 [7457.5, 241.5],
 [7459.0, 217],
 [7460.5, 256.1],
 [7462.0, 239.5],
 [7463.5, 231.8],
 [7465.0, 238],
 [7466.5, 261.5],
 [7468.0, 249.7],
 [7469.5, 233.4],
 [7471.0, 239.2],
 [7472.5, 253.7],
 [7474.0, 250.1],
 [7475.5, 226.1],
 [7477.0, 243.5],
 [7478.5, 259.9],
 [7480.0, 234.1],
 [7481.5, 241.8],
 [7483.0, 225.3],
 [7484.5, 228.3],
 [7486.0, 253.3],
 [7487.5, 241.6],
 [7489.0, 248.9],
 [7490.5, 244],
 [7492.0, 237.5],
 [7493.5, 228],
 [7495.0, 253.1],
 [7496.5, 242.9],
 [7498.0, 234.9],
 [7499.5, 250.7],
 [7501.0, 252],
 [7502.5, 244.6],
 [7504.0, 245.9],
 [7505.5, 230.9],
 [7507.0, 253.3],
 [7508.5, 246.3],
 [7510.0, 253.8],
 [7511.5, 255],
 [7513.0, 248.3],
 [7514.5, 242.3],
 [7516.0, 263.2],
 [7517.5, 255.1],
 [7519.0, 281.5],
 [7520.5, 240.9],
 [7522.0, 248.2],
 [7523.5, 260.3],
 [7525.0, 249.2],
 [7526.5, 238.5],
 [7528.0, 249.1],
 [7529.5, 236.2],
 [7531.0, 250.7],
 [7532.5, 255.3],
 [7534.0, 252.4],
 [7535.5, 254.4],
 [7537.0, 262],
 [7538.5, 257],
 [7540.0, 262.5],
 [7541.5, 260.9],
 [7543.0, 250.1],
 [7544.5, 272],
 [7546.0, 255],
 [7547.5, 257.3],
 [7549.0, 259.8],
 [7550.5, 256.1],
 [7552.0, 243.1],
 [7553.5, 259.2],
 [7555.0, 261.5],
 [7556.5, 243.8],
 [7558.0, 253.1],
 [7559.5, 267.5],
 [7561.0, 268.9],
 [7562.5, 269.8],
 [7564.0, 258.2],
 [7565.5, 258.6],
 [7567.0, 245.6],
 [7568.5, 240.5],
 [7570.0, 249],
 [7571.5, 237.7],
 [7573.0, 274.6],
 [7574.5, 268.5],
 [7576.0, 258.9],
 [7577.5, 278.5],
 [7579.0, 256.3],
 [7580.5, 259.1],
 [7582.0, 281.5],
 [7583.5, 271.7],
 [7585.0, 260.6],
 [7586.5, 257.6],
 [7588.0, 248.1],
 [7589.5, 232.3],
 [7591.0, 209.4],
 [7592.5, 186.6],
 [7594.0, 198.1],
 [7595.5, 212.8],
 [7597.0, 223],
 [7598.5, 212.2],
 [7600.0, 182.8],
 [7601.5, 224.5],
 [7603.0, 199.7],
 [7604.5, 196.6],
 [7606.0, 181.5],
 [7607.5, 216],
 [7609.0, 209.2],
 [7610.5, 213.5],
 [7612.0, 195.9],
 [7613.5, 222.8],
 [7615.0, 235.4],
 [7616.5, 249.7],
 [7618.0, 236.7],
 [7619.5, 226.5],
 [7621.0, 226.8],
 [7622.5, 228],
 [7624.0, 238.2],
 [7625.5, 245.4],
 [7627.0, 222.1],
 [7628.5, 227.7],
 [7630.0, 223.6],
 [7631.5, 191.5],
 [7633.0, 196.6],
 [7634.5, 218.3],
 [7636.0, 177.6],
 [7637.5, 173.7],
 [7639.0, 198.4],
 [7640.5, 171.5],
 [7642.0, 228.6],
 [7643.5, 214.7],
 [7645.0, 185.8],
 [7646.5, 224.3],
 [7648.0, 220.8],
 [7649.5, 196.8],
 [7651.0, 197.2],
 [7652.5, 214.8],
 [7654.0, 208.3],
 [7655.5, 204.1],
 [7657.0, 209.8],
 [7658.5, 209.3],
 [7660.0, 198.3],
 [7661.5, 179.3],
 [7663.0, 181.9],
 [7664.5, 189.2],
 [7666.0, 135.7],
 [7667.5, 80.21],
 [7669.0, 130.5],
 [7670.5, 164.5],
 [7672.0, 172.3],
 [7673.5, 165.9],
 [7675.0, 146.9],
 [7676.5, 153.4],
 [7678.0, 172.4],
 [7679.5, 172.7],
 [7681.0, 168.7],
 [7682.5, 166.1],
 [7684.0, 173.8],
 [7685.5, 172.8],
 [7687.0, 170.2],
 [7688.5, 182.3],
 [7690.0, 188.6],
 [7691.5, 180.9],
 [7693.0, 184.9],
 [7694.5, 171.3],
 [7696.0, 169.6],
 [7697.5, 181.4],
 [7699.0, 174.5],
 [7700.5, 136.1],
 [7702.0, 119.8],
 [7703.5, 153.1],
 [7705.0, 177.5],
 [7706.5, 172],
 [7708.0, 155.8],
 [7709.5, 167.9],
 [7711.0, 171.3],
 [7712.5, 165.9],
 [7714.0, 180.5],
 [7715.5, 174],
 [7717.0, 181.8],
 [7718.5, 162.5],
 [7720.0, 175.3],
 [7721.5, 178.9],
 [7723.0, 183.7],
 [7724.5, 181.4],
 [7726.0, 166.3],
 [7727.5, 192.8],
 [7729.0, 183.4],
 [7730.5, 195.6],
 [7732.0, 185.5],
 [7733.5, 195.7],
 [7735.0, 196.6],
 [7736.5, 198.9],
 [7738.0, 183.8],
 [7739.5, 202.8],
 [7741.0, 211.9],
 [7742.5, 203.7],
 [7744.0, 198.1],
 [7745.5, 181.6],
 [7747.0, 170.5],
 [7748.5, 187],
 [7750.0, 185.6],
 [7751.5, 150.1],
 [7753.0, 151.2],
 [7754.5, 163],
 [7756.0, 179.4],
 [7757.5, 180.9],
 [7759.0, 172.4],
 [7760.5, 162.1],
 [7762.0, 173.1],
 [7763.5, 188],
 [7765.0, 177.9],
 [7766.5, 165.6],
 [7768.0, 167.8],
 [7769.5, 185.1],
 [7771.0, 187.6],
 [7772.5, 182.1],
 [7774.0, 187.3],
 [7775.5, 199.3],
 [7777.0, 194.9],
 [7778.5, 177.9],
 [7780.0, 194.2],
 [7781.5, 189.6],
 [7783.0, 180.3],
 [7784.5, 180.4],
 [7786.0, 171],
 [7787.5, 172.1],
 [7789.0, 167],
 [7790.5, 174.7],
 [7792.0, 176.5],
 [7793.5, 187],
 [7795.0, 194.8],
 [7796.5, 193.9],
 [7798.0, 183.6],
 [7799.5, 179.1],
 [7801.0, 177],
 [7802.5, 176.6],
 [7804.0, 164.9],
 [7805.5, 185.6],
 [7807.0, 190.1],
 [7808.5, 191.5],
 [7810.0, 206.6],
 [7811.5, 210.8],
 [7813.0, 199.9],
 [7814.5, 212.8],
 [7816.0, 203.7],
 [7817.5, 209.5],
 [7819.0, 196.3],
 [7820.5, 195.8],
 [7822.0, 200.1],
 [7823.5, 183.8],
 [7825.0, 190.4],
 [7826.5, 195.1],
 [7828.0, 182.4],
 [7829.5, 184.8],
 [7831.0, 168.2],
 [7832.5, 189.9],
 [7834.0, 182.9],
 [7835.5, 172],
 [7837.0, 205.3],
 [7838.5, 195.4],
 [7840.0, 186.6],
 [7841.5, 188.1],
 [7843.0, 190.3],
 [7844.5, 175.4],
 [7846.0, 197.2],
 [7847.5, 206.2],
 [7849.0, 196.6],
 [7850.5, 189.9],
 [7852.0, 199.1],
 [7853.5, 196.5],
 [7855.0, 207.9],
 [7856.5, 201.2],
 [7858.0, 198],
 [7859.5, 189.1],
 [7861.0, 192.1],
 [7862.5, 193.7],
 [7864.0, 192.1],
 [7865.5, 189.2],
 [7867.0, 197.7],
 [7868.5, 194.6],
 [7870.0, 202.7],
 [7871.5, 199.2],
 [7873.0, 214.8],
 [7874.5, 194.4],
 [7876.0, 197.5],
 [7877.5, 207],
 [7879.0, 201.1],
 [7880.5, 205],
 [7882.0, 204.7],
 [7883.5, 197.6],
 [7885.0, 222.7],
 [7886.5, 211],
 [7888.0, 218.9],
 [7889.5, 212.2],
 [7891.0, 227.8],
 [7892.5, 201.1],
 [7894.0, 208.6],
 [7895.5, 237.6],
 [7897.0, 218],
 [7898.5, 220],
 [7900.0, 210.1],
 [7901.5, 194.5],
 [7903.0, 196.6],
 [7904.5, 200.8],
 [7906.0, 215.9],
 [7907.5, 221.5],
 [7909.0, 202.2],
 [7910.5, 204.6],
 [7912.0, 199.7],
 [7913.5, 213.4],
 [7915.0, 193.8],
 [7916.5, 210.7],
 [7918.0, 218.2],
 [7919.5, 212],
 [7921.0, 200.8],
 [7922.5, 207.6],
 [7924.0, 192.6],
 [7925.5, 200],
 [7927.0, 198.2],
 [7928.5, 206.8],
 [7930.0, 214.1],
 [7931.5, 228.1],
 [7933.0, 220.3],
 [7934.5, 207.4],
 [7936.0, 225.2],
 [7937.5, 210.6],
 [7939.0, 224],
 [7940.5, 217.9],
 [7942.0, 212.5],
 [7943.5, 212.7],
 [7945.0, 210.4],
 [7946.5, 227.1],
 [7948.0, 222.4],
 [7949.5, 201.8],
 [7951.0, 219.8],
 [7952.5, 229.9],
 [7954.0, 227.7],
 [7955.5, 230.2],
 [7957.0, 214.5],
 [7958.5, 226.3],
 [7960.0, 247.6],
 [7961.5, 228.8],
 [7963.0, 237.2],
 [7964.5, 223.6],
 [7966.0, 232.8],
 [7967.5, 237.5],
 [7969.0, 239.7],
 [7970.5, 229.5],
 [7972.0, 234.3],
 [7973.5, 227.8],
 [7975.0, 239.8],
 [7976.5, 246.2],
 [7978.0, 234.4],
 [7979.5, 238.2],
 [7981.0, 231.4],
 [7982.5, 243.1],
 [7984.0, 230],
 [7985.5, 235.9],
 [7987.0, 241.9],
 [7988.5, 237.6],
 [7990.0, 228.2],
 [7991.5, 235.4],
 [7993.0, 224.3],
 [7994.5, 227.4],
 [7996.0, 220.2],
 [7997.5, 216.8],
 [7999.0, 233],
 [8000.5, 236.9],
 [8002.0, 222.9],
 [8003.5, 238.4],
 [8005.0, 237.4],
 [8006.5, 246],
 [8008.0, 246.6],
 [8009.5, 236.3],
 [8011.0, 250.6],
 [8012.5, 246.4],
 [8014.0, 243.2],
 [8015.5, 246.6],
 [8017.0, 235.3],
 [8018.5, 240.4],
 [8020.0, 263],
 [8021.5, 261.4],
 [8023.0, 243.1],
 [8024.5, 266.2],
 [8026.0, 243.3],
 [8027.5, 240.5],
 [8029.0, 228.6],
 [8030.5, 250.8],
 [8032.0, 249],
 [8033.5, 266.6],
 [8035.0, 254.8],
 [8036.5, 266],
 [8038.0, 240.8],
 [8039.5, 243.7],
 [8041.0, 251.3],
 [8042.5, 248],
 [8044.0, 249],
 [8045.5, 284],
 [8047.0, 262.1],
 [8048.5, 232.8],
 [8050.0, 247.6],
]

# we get 0.30 mag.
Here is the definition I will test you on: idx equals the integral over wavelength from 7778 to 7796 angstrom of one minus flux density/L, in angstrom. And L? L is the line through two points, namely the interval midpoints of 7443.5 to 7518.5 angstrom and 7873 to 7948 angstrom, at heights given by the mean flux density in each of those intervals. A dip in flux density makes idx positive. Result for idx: 3.2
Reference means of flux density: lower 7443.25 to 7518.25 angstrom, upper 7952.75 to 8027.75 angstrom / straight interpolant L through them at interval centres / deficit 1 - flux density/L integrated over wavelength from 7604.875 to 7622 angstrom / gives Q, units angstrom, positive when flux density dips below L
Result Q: 1.6 angstrom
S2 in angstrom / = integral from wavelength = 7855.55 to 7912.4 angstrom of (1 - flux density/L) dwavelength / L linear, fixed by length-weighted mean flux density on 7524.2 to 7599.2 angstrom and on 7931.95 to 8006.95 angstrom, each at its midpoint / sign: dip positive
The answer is 6.8 angstrom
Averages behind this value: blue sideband 251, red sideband 228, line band 205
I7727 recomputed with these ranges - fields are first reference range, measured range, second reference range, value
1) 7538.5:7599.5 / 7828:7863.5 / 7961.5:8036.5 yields 0.260 mag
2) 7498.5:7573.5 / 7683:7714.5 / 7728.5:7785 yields 0.193 mag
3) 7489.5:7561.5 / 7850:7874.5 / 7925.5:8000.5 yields 0.176 mag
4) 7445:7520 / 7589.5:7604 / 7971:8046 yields 0.176 mag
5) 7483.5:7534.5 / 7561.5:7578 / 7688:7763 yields -0.136 mag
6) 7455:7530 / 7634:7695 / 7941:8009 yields 0.300 mag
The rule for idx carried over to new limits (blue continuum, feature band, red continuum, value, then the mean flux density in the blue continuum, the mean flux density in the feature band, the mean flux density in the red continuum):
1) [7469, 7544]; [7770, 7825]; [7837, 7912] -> 6.1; 248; 188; 203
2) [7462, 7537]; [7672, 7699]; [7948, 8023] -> 7.8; 246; 172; 235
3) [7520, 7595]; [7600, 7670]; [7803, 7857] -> 9.7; 252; 203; 193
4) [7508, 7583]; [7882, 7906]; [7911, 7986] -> 1.5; 256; 212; 221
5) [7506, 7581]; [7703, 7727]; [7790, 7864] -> 4.9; 255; 172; 191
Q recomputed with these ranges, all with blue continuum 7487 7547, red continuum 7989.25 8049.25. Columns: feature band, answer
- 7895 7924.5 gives 4.4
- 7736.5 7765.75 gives 7.9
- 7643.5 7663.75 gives 3.7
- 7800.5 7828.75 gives 6.1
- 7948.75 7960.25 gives 1.0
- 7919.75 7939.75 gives 2.8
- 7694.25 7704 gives 3.6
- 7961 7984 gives 0.9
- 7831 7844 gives 3.1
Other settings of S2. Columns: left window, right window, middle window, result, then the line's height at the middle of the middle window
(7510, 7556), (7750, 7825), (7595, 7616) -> 2.2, 234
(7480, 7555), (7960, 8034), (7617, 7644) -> 3.6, 247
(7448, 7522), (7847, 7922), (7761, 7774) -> 2.3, 216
